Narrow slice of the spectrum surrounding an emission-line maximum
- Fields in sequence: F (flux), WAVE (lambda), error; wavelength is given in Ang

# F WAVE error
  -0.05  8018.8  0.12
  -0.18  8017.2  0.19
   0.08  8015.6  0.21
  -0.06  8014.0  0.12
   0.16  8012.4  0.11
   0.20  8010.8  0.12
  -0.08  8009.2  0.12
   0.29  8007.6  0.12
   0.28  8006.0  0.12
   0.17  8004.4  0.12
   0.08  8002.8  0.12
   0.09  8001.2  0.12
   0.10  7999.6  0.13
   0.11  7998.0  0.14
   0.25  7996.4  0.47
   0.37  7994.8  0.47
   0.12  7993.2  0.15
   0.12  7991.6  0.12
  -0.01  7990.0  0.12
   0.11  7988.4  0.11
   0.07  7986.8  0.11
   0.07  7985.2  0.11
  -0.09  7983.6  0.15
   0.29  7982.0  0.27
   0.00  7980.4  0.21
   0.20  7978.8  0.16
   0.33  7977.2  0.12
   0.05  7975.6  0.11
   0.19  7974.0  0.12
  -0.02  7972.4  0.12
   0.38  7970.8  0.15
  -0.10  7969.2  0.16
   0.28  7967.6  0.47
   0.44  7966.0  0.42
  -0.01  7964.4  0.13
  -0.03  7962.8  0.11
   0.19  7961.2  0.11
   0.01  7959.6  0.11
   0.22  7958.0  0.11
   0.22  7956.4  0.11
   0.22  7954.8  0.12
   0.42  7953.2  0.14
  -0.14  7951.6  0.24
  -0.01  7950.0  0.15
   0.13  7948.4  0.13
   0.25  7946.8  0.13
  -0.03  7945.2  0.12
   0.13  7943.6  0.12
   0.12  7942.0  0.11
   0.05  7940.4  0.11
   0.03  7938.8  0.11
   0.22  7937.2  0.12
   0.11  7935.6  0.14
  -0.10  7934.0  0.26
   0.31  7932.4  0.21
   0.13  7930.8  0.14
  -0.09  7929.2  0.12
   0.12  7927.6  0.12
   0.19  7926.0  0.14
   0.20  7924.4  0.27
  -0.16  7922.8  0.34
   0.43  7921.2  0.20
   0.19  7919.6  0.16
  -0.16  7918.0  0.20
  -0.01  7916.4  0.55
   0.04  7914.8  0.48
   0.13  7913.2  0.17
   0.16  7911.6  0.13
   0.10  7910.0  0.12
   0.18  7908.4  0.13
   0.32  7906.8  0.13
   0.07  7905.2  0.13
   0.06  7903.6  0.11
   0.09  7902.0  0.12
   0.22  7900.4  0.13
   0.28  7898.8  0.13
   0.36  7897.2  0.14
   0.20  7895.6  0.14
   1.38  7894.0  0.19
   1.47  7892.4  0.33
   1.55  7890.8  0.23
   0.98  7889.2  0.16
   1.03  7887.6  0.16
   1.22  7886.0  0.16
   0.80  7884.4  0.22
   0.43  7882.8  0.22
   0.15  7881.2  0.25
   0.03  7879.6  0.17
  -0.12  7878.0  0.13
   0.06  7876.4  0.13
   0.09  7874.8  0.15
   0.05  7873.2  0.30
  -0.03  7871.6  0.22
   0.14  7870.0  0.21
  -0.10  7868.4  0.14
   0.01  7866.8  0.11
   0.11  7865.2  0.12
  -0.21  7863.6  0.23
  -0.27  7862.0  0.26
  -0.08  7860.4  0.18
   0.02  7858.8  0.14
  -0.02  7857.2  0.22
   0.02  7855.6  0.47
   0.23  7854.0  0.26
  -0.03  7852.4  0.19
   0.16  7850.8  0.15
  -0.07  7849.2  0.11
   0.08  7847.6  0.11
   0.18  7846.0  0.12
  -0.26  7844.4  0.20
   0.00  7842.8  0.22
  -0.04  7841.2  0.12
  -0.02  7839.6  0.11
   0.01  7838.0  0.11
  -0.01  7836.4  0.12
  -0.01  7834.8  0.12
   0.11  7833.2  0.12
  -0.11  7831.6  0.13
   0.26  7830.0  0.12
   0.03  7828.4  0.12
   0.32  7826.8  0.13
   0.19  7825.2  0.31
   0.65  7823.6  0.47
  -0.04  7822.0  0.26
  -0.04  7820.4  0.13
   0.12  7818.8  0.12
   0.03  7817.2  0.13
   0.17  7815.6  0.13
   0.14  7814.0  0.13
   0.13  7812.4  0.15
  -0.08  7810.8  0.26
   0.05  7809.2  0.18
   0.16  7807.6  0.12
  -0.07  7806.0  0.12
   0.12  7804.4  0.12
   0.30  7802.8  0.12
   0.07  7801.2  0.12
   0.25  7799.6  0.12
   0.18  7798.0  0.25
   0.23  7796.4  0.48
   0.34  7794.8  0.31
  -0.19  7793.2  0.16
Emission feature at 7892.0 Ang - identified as [O II] 3727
